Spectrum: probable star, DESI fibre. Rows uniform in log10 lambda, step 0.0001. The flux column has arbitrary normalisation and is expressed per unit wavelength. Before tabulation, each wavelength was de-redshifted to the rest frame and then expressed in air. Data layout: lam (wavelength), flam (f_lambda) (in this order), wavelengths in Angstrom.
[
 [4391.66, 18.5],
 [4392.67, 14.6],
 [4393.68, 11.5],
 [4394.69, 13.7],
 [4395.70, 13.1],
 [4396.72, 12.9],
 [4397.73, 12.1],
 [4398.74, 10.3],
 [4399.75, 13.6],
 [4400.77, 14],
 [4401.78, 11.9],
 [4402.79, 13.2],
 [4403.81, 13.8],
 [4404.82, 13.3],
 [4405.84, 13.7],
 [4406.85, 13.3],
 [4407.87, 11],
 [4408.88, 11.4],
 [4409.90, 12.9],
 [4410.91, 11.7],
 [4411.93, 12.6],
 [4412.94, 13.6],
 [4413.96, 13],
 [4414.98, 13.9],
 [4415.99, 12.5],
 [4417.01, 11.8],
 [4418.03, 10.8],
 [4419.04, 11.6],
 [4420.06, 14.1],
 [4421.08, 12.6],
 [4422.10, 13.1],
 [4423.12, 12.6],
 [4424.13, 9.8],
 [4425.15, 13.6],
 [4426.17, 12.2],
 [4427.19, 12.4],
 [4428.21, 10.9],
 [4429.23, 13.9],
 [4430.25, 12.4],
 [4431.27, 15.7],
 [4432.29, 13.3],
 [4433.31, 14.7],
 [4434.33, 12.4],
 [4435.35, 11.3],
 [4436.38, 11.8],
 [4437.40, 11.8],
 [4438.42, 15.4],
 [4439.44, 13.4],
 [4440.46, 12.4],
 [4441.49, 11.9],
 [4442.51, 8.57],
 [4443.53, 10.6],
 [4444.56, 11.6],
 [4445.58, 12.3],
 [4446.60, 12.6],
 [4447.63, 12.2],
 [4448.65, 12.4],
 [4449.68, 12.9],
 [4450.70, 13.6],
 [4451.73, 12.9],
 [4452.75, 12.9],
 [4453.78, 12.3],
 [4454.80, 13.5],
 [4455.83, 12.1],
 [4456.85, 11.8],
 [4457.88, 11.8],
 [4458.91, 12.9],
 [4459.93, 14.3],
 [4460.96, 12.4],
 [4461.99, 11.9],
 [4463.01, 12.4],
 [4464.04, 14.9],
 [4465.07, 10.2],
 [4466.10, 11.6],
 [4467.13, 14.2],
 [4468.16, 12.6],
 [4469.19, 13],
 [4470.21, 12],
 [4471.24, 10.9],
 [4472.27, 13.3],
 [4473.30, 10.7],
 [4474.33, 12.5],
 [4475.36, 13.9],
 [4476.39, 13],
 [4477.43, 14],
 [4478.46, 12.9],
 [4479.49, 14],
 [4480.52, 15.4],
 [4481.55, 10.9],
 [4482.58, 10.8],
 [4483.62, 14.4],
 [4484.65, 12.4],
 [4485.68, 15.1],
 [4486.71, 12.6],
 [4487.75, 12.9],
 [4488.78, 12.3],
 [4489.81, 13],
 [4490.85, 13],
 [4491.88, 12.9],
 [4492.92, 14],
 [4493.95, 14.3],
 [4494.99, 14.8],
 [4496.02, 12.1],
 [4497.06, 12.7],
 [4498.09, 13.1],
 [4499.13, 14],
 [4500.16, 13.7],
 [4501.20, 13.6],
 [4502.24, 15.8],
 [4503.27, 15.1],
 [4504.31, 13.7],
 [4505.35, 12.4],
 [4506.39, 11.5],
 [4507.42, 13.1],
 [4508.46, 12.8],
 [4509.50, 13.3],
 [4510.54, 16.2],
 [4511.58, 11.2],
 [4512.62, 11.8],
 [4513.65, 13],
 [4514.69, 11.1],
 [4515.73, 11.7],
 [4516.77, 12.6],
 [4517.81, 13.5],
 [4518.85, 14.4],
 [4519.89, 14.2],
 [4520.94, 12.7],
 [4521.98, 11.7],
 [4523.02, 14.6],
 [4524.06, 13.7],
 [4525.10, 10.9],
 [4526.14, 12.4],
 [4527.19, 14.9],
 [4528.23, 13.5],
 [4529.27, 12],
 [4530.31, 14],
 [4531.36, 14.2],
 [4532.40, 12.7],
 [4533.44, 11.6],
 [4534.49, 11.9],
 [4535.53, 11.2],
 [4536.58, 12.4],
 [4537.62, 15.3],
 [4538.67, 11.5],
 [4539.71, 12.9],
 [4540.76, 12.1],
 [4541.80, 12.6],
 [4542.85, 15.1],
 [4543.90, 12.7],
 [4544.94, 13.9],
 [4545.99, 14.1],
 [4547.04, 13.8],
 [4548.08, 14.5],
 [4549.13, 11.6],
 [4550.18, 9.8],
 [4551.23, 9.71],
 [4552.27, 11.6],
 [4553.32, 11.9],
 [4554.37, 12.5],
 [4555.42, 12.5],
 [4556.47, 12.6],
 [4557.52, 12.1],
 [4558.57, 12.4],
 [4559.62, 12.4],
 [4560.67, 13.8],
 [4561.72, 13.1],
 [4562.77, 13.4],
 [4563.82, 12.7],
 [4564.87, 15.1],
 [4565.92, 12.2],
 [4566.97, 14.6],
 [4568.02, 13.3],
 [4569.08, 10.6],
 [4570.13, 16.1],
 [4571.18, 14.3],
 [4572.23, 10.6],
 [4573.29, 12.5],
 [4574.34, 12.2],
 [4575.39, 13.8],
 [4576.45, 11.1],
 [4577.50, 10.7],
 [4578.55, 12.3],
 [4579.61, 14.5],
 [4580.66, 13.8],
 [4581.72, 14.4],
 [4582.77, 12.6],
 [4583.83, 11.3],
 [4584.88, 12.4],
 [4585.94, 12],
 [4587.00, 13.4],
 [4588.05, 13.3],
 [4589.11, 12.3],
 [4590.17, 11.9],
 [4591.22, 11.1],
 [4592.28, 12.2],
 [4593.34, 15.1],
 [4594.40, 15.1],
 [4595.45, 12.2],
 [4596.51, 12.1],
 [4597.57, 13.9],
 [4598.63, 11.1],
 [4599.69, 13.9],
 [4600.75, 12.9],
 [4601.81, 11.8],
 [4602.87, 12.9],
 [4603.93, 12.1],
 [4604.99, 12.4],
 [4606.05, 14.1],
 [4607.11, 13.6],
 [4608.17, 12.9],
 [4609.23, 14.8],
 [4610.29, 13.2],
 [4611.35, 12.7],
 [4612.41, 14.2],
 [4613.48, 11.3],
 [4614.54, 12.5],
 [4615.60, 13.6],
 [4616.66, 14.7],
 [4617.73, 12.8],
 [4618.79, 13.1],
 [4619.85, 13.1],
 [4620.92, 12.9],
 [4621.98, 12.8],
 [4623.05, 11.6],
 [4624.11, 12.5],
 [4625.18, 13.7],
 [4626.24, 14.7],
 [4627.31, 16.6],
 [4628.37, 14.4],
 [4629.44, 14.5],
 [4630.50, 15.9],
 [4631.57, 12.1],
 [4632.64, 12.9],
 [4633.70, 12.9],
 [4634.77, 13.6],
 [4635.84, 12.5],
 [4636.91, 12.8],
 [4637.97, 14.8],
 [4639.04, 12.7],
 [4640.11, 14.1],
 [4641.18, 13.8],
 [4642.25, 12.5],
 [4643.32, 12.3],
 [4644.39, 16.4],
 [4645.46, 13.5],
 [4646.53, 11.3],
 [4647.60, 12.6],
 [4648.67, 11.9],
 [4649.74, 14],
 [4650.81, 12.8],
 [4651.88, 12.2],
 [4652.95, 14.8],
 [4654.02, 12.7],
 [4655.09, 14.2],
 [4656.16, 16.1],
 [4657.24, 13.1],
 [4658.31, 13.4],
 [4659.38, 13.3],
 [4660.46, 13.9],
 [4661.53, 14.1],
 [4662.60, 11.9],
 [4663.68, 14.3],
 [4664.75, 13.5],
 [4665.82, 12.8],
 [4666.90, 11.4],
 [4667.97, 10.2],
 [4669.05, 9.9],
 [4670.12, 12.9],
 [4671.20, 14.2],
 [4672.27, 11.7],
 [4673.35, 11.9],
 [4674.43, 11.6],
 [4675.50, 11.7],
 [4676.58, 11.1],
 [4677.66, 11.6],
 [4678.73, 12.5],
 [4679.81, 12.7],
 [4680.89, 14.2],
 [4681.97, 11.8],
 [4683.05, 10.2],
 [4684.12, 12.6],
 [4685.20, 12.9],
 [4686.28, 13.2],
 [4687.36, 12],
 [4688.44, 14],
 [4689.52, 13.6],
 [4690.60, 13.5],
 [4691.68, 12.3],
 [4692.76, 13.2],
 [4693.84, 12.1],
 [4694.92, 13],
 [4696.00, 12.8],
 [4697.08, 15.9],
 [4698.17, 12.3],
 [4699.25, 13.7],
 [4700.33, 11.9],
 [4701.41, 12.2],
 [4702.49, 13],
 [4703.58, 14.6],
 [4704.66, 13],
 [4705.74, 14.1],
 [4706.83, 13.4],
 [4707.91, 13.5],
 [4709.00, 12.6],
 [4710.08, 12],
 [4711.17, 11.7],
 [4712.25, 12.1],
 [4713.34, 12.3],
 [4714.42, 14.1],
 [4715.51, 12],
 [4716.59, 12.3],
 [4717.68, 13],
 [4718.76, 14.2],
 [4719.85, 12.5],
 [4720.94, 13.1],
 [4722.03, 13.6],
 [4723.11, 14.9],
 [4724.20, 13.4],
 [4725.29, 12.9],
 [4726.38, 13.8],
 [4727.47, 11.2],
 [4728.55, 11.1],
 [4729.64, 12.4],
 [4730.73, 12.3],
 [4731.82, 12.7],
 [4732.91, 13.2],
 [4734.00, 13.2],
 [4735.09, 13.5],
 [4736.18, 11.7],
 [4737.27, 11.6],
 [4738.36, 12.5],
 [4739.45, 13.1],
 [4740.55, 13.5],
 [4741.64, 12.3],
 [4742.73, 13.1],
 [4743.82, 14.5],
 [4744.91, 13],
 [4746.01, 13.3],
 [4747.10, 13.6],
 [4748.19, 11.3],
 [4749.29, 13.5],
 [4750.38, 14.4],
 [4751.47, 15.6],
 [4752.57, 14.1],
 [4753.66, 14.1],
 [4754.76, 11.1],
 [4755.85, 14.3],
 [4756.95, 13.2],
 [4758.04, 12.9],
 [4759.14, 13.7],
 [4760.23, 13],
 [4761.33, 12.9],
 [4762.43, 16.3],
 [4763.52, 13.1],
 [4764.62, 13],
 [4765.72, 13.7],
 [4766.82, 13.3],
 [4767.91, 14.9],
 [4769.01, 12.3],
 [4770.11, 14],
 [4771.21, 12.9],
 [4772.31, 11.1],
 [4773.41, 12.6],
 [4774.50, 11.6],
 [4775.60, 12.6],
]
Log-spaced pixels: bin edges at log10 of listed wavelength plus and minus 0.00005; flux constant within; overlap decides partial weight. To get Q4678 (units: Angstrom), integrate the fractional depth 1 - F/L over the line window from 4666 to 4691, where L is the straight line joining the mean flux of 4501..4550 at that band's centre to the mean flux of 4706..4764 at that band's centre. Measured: 1.6 Angstrom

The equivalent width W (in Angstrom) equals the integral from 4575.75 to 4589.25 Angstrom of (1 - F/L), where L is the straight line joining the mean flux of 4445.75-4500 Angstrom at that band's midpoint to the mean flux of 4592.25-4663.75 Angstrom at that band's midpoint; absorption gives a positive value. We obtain 0.6 Angstrom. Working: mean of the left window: 12.9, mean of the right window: 13.3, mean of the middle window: 12.6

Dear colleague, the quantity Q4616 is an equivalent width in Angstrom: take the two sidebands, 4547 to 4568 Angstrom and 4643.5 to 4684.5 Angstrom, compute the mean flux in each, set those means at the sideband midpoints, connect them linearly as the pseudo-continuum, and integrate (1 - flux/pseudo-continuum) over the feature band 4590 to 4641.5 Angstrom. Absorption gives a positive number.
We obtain -2.3 Angstrom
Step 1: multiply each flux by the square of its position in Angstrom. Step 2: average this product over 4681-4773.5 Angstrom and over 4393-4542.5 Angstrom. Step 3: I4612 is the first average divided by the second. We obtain 1.1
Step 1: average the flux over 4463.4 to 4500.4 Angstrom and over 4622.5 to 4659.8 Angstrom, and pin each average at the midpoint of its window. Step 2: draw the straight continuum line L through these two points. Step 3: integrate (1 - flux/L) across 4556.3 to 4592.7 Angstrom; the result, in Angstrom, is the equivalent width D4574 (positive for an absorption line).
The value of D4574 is 1.43 Angstrom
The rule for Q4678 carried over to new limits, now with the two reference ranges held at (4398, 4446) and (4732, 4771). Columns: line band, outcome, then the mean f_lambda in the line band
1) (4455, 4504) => -1.4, 13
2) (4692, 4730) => 0.7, 13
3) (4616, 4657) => -1.4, 13.5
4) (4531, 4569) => 0.3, 12.7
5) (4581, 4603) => 0.3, 12.8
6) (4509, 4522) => -0.2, 12.9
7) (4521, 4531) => -0.2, 13.1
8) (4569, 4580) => 0.2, 12.7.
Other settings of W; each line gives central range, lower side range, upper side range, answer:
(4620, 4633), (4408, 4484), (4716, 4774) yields -0.80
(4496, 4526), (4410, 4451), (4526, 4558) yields -1.13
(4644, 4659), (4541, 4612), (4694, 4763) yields -0.58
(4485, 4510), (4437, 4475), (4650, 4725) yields -1.81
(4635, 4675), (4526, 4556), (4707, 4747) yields -0.72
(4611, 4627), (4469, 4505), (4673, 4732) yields -0.23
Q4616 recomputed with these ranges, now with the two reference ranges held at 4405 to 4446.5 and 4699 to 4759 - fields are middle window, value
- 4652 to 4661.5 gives -0.72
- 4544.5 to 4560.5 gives 0.40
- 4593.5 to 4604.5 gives -0.08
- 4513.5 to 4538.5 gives -0.49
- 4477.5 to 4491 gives -0.55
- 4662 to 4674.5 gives 0.67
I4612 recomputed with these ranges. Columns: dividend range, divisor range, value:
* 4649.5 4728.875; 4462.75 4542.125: 1.07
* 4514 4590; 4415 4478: 1.07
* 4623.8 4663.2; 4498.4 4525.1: 1.09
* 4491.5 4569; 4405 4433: 1.08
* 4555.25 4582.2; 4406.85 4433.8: 1.10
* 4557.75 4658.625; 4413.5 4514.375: 1.09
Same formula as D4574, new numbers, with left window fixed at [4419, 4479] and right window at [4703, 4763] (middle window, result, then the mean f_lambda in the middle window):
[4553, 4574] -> -0.25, 12.9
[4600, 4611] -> -0.18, 13.1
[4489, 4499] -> -0.53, 13.3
